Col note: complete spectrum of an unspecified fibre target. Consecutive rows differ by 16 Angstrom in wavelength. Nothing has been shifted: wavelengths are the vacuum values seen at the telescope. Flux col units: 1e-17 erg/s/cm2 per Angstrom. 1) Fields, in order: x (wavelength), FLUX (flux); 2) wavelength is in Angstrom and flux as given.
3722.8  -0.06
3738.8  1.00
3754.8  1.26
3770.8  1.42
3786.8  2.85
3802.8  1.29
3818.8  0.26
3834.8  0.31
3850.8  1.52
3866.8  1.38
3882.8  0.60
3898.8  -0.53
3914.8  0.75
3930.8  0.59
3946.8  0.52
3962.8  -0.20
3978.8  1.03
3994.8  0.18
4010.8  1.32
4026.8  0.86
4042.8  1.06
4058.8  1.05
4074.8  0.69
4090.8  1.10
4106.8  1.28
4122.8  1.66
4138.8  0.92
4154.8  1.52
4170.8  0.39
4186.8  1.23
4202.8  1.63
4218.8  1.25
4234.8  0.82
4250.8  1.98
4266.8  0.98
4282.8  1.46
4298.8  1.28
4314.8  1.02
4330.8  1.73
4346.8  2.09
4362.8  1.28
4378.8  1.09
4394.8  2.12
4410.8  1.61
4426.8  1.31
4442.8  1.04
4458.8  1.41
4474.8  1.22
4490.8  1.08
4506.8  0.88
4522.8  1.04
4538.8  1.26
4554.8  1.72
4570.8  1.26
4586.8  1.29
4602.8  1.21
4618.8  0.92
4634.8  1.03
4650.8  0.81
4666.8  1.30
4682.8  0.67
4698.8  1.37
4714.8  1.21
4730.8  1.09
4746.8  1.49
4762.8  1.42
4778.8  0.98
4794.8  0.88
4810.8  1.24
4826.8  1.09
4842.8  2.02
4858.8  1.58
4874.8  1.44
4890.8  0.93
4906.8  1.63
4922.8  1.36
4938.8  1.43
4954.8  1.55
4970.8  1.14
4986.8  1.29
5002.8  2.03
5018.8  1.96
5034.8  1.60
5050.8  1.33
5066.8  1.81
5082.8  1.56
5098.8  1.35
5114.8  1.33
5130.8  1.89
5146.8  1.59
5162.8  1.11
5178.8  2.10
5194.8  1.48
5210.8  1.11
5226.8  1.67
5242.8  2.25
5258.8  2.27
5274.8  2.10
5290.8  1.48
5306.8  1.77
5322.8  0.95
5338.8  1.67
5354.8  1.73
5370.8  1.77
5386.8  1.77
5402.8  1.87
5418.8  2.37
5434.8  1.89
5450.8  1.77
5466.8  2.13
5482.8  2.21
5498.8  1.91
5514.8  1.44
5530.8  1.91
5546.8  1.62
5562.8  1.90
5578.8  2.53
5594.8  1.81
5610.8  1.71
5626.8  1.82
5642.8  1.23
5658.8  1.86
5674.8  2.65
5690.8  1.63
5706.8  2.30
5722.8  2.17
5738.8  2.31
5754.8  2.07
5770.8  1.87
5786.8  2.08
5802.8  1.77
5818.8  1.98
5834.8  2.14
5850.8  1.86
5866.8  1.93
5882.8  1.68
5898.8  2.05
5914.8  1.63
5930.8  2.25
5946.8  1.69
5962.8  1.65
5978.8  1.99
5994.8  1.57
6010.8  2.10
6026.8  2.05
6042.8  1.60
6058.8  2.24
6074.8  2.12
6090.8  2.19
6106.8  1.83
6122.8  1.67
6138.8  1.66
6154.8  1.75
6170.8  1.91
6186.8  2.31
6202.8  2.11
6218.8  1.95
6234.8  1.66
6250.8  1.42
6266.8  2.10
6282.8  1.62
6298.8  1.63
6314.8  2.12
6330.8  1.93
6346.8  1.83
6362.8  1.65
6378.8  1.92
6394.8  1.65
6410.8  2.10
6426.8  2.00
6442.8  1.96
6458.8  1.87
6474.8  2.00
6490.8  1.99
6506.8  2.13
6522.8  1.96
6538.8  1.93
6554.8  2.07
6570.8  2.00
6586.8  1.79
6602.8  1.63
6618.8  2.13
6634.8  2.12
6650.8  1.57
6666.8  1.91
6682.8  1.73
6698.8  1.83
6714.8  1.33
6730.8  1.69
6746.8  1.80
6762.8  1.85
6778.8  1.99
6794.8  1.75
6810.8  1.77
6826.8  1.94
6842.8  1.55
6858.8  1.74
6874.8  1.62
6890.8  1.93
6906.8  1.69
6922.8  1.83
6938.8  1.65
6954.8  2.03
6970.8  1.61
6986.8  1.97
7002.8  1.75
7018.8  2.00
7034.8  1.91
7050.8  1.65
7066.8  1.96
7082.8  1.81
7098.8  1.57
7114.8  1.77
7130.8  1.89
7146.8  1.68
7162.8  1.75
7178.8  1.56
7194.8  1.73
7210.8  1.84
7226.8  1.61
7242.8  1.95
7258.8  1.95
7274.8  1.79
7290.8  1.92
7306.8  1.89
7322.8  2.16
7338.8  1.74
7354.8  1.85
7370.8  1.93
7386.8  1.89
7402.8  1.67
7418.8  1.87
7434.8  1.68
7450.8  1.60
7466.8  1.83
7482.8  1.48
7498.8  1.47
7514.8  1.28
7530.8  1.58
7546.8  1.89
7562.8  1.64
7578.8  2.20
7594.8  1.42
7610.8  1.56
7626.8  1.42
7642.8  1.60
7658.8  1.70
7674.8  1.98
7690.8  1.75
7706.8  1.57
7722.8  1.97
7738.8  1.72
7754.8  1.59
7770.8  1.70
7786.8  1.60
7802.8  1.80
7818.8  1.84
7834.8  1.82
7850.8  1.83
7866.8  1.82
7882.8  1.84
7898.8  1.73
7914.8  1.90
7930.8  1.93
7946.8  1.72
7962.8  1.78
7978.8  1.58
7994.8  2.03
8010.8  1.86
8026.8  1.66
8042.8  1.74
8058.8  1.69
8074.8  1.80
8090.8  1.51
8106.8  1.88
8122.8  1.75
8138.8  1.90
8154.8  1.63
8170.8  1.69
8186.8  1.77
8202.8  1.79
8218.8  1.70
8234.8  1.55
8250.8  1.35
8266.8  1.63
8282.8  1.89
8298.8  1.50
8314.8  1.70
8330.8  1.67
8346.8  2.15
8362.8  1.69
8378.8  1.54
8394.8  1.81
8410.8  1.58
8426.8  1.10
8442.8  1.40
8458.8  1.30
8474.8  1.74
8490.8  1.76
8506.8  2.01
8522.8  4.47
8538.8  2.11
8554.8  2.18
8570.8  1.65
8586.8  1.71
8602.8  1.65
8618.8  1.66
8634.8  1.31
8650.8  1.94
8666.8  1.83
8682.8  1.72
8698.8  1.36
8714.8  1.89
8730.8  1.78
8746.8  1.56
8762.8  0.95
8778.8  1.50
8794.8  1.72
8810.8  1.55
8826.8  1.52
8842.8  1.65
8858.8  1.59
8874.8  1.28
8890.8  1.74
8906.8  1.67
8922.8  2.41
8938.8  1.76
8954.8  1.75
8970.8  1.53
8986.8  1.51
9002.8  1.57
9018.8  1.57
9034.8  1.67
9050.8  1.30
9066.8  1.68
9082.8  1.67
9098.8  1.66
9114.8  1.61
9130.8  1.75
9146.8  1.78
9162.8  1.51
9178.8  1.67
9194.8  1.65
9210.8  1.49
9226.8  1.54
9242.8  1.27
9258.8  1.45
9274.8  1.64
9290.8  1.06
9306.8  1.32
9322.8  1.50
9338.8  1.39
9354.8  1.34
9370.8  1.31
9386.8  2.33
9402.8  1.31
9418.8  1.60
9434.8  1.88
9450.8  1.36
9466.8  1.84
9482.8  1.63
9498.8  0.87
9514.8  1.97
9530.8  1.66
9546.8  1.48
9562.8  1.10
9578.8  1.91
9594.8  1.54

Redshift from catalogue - 0.298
